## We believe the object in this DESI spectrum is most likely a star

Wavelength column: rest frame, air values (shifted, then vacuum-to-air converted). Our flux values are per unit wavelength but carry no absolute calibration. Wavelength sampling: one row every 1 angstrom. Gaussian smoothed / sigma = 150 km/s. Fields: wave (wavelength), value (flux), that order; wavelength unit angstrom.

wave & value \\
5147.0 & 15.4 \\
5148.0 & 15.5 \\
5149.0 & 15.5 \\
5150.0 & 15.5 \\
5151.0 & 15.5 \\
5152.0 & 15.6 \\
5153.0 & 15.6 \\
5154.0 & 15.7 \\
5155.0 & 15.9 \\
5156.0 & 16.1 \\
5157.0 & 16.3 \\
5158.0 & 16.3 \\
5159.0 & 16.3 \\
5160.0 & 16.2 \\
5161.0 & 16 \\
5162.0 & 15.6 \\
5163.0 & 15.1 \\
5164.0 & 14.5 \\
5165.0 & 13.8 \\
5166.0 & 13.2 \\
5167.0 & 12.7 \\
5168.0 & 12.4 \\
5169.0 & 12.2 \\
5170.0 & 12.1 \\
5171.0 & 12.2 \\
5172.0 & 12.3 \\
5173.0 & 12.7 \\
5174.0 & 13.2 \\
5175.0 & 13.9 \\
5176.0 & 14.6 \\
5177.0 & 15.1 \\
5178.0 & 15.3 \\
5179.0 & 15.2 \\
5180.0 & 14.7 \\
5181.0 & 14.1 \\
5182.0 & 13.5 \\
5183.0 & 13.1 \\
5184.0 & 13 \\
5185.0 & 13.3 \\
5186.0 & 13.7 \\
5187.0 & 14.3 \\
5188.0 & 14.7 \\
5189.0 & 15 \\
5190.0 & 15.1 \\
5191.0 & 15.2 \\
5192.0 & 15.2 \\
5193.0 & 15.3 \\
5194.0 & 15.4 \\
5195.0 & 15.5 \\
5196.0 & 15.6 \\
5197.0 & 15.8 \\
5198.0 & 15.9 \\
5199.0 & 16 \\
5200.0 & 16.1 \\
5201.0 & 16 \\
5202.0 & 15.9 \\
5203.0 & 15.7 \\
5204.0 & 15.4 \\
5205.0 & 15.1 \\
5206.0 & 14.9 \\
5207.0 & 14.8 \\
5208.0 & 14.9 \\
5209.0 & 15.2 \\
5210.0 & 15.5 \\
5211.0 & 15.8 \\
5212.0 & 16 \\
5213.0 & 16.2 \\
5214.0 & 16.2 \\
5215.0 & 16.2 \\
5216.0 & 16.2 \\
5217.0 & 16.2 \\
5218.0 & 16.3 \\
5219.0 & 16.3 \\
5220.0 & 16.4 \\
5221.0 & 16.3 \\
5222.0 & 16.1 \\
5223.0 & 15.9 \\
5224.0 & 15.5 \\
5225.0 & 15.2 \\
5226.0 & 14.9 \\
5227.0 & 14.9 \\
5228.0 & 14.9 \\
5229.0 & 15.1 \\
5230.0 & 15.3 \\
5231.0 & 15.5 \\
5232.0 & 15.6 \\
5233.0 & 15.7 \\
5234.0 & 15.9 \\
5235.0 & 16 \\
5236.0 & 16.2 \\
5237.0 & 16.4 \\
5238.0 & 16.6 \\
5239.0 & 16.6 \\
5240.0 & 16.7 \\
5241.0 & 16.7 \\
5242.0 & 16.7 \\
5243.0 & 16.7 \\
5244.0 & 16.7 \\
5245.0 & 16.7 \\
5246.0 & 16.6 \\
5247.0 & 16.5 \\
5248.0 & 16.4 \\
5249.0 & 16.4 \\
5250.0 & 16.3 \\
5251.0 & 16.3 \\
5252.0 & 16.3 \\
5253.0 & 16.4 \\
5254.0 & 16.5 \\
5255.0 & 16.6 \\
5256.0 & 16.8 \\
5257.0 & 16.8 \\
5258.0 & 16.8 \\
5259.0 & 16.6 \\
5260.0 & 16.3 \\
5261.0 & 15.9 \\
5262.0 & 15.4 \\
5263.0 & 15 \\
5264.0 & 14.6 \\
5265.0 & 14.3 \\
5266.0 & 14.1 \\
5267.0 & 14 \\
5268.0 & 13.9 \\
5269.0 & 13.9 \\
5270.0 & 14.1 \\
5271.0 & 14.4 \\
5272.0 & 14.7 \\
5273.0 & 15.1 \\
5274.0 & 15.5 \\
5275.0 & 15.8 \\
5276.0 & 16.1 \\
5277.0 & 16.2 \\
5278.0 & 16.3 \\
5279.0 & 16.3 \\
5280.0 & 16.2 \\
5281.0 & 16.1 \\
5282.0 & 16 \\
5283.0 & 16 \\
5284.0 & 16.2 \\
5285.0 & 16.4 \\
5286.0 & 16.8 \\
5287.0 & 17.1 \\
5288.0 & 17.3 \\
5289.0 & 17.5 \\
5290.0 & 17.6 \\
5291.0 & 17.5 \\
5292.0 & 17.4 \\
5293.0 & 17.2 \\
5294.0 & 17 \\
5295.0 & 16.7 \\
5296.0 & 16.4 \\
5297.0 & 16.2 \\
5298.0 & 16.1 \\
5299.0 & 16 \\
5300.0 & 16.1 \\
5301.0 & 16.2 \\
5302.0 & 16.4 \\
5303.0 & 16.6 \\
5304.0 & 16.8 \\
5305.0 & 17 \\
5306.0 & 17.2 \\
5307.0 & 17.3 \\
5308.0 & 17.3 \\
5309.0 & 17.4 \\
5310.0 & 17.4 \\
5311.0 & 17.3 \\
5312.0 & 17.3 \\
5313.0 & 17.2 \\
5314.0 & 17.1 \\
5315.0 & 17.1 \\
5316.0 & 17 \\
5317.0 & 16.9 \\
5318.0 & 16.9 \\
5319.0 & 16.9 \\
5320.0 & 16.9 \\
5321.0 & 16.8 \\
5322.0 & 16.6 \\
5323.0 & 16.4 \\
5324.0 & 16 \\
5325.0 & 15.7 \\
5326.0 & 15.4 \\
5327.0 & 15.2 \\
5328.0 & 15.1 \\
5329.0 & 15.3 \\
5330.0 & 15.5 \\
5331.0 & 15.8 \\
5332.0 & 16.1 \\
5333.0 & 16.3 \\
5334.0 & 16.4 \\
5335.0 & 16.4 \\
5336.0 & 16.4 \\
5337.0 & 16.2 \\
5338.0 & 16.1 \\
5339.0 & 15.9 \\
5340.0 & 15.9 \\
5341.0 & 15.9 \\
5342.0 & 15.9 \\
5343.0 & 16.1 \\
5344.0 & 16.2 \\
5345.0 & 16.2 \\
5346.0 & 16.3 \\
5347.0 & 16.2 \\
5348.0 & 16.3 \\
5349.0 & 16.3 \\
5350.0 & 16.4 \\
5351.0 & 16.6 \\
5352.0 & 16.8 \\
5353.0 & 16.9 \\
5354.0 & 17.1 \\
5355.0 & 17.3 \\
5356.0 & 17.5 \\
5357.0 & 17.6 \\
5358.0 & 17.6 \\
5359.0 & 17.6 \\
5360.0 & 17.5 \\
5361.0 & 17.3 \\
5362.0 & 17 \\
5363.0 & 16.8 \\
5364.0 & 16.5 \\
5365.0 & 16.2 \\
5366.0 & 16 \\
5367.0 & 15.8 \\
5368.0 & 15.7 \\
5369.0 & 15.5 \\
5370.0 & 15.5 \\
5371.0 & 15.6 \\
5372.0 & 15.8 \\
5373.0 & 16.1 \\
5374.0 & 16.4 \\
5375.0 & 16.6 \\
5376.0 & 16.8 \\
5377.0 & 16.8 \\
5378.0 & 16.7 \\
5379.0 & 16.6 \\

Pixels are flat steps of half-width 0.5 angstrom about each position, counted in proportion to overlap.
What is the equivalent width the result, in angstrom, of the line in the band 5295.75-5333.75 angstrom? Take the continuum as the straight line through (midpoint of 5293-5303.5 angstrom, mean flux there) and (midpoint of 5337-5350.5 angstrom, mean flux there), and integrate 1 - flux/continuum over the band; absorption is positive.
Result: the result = -0.45 angstrom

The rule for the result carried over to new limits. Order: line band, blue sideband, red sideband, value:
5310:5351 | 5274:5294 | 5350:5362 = 1.6 angstrom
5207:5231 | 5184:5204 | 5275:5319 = -0.2 angstrom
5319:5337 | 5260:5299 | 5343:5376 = 0.3 angstrom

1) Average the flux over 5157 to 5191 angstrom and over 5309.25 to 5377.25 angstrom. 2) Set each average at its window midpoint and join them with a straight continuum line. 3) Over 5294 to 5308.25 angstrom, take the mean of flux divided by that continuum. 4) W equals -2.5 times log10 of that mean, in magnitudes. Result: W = -0.05 mag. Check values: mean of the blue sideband 14.2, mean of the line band 16.6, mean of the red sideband 16.4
